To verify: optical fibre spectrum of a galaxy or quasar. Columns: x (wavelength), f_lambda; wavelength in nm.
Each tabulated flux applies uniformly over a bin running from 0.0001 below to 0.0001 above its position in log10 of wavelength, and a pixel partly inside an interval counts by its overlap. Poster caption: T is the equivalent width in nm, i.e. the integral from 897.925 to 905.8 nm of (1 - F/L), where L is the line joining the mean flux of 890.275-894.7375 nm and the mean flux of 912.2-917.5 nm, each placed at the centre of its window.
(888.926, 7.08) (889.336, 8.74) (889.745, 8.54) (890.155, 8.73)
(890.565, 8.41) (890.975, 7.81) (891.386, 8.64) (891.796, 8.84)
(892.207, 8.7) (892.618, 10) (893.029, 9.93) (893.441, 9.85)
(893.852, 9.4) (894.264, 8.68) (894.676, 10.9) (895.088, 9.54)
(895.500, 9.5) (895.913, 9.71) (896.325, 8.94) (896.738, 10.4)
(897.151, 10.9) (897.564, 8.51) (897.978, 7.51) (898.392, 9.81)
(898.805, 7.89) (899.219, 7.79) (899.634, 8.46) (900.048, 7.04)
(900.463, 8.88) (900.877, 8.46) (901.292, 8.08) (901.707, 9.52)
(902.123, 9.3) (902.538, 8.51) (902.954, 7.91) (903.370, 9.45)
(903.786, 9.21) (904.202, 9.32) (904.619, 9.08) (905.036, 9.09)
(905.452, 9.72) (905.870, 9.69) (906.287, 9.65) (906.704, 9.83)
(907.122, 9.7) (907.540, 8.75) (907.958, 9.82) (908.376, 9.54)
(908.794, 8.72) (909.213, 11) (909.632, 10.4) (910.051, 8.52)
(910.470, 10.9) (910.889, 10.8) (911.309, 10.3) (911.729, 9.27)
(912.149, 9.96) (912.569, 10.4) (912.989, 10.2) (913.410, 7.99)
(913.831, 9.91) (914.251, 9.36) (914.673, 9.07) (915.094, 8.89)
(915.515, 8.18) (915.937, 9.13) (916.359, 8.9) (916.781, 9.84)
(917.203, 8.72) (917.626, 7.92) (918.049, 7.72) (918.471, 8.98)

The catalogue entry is 0.38 nm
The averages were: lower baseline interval 9.13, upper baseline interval 9.22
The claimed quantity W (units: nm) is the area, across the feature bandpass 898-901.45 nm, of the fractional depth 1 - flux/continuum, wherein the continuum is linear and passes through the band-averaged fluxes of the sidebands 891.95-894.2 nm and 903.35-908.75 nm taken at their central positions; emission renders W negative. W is 0.438 nm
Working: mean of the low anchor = 9.5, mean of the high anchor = 9.43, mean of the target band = 8.26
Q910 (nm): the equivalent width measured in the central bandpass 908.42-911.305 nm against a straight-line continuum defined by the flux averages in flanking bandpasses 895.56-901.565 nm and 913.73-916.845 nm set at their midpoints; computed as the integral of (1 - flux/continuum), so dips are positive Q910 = -0.34 nm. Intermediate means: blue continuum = 8.77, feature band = 10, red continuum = 9.1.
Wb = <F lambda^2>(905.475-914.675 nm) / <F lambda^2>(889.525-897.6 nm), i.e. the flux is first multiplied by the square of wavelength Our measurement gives 1.08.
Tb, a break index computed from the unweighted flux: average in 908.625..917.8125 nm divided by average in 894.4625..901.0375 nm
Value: 1.1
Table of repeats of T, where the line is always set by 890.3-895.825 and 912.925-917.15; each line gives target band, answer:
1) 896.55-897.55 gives -0.111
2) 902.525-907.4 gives -0.064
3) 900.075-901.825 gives 0.128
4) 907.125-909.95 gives -0.160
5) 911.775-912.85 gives -0.110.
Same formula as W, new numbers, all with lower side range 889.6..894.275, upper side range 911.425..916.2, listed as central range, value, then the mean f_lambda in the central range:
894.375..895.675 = -0.13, 9.9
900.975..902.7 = 0.06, 8.84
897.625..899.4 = 0.16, 8.28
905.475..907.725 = -0.08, 9.55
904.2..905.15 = 0.00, 9.13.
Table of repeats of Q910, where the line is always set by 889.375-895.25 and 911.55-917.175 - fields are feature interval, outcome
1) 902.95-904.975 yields 0.02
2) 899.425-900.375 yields 0.13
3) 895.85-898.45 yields -0.05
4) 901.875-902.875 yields 0.04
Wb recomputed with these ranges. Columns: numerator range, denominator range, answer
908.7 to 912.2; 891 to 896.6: 1.11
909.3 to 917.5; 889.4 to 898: 1.08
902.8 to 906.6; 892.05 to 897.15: 0.98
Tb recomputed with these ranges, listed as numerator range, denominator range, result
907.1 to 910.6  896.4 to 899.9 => 1.09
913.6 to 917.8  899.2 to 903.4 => 1.06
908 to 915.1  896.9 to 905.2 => 1.11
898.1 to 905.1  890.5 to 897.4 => 0.92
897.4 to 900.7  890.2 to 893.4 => 0.92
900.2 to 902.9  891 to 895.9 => 0.93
